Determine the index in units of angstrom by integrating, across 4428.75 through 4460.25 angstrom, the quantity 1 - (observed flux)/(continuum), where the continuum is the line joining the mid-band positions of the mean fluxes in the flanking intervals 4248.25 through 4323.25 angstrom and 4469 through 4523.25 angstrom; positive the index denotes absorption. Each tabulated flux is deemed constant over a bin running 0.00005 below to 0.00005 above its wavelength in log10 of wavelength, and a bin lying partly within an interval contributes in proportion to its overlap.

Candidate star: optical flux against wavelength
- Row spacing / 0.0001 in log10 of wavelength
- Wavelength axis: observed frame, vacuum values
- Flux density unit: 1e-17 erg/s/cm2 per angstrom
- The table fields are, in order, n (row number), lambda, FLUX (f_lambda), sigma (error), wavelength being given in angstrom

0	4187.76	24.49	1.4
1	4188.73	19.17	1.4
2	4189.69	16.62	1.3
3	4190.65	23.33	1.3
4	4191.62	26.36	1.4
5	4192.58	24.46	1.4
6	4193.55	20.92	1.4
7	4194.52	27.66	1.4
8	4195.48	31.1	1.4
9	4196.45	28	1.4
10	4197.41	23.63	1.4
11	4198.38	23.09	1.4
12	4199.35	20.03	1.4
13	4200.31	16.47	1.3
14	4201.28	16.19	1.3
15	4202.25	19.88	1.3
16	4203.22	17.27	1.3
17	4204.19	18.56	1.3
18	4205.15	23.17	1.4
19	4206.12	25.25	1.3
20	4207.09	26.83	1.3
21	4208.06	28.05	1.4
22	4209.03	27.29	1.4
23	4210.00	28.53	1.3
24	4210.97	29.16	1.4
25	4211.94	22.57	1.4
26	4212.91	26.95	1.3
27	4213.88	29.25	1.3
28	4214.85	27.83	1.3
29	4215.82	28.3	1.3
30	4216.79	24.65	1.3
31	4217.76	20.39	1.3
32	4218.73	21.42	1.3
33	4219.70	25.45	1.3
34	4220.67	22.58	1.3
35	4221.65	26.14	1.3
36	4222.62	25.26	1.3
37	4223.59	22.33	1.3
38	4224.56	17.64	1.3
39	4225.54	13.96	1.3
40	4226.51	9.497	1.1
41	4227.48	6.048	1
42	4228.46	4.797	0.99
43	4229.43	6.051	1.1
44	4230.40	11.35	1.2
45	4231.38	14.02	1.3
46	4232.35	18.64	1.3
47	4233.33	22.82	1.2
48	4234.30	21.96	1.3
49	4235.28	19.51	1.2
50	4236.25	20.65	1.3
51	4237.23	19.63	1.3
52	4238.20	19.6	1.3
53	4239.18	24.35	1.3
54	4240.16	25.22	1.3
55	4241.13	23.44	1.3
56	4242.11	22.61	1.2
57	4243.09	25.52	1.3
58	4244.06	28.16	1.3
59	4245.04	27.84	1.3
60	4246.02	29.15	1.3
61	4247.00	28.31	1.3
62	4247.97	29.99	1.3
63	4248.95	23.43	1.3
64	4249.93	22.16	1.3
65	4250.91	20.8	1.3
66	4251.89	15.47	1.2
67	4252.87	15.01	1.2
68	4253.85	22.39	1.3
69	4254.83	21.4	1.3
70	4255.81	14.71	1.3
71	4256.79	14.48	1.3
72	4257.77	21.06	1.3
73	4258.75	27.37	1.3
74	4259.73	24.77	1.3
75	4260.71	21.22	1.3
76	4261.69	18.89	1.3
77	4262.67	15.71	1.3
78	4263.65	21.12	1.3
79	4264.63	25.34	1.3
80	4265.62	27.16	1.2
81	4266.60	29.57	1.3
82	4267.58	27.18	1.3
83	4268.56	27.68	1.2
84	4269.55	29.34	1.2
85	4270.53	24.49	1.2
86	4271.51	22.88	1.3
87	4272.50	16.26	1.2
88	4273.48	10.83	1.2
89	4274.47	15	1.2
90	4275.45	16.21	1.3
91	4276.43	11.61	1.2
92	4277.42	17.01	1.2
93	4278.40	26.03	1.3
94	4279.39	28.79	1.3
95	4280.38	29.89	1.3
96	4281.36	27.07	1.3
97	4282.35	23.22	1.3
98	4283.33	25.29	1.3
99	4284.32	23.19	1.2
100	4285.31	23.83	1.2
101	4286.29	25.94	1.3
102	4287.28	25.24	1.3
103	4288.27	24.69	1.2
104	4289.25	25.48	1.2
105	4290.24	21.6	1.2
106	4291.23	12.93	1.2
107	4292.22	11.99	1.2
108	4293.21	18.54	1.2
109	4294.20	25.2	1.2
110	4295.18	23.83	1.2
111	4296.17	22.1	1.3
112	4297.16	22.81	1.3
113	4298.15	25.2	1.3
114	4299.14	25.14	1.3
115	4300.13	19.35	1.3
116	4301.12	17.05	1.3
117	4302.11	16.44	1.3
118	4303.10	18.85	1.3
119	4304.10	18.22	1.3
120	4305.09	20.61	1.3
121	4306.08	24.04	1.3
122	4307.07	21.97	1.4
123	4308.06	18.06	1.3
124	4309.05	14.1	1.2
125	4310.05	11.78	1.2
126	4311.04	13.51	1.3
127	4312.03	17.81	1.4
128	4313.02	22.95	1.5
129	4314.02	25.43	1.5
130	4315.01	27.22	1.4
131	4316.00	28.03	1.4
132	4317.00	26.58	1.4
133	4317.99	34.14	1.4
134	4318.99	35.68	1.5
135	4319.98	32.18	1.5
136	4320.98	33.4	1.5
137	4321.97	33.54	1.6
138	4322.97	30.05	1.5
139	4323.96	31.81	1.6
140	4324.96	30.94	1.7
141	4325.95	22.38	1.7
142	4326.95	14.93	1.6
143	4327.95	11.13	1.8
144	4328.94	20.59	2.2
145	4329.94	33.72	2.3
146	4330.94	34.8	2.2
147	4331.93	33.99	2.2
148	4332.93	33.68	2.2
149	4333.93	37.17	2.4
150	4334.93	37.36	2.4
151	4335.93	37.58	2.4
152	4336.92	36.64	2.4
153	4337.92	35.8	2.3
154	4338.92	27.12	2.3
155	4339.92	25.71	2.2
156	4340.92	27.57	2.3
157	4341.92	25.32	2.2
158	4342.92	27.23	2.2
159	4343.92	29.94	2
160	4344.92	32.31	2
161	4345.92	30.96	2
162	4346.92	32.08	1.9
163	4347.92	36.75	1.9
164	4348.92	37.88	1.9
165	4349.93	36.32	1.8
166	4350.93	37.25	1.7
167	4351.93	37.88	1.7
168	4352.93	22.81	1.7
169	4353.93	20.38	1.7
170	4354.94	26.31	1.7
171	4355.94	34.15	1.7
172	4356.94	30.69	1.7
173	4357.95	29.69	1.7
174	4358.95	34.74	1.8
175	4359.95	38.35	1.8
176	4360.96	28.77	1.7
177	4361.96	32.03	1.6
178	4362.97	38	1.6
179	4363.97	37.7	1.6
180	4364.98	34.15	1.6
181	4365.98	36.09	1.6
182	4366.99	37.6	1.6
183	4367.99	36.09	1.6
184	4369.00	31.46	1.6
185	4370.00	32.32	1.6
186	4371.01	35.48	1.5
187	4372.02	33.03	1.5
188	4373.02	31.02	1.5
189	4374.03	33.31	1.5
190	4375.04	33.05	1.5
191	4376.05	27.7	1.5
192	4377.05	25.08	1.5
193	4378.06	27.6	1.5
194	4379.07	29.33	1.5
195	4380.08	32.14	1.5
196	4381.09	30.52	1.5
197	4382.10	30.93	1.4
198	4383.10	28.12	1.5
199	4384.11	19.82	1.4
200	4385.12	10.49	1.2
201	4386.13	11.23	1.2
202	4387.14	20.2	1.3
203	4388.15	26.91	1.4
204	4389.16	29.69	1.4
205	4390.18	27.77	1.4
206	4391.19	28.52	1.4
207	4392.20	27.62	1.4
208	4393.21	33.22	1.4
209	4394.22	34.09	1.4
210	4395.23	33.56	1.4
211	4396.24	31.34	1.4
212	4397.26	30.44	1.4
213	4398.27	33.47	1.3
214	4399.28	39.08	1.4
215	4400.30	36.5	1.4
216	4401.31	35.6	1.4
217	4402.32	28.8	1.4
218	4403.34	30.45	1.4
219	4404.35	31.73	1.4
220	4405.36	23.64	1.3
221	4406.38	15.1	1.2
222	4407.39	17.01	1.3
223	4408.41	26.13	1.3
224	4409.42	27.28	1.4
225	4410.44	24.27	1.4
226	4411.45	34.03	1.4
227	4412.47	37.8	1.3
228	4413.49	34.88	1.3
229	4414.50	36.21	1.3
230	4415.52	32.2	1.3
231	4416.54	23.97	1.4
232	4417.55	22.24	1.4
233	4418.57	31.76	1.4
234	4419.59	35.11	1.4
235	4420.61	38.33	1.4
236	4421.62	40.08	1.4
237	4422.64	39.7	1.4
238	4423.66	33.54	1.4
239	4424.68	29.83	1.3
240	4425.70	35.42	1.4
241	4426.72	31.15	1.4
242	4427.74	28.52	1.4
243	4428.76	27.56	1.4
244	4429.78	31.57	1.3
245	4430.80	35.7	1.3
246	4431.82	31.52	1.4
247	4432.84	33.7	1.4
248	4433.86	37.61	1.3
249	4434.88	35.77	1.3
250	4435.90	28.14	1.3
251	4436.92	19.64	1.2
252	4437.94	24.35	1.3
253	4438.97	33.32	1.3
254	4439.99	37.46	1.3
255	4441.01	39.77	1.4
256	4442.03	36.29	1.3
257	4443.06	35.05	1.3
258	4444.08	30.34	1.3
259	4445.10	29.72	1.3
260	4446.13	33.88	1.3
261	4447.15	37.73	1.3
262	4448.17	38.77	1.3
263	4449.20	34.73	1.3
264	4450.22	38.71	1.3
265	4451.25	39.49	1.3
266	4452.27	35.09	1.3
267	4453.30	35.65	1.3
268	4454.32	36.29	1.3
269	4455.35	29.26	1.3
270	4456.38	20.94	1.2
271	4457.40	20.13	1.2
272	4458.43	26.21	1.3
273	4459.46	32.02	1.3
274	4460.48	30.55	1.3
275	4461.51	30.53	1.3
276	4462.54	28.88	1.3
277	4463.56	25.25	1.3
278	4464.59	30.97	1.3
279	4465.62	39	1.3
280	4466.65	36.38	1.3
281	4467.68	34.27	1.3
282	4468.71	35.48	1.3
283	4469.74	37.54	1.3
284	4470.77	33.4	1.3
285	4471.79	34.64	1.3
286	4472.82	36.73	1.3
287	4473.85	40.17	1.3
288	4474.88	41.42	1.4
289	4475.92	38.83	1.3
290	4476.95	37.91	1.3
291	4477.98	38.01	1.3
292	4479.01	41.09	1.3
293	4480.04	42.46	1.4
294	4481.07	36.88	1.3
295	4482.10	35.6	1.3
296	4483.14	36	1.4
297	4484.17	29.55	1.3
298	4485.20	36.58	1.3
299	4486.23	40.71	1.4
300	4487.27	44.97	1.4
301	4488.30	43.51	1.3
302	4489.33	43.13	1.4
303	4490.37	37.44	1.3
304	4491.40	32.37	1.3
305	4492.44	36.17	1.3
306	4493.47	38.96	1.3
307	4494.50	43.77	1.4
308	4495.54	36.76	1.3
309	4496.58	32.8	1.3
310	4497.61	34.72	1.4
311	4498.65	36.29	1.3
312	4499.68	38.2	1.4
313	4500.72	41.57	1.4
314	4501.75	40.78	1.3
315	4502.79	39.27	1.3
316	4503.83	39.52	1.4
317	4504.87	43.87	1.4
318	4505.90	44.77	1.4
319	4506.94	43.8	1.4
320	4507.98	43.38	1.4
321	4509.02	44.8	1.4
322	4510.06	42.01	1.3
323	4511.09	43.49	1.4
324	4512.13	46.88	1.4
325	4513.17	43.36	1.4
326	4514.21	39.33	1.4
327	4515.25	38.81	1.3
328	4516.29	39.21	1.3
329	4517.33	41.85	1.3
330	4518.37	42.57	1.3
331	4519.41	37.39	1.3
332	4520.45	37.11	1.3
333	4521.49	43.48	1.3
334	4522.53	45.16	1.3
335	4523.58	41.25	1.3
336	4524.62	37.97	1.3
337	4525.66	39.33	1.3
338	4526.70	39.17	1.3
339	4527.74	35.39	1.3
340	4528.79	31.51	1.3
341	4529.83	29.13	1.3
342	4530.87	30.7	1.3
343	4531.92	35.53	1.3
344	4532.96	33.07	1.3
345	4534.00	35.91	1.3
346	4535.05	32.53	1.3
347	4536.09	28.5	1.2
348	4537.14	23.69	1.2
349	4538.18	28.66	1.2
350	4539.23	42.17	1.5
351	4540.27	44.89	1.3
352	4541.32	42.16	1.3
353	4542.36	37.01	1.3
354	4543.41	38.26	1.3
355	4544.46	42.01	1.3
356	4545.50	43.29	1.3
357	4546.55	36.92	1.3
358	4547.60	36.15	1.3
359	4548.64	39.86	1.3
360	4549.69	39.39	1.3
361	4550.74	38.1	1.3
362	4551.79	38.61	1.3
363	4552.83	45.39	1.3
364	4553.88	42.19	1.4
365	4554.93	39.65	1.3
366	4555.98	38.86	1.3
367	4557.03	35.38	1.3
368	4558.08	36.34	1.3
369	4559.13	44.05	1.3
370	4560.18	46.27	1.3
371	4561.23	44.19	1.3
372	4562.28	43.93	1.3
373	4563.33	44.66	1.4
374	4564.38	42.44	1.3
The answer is 2.5 angstrom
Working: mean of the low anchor 22.4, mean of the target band 32.5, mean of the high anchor 39.6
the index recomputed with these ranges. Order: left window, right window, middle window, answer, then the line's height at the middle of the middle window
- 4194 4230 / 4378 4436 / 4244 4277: 2.8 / 23.9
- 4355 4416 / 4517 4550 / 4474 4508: -3.7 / 35.2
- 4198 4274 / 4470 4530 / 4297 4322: 3.4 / 26.6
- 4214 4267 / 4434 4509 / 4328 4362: -4.7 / 27.8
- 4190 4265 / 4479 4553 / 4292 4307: 3.0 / 26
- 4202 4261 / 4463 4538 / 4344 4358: -1.4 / 28.9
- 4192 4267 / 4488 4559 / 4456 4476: 1.6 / 35.5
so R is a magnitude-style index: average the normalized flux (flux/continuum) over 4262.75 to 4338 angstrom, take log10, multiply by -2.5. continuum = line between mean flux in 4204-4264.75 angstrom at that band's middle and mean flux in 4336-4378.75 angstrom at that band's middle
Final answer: 0.128 mag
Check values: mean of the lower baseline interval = 21.7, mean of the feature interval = 24.3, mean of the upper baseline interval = 32.1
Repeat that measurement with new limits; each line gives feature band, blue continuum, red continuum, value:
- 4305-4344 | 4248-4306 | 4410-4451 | -0.08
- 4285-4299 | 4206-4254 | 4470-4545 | 0.16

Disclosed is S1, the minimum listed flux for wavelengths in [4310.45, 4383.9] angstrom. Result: 11.13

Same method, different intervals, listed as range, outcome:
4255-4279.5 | 10.83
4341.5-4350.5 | 25.32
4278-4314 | 11.78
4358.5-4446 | 10.49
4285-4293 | 11.99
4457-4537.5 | 20.13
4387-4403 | 20.2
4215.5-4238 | 4.797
